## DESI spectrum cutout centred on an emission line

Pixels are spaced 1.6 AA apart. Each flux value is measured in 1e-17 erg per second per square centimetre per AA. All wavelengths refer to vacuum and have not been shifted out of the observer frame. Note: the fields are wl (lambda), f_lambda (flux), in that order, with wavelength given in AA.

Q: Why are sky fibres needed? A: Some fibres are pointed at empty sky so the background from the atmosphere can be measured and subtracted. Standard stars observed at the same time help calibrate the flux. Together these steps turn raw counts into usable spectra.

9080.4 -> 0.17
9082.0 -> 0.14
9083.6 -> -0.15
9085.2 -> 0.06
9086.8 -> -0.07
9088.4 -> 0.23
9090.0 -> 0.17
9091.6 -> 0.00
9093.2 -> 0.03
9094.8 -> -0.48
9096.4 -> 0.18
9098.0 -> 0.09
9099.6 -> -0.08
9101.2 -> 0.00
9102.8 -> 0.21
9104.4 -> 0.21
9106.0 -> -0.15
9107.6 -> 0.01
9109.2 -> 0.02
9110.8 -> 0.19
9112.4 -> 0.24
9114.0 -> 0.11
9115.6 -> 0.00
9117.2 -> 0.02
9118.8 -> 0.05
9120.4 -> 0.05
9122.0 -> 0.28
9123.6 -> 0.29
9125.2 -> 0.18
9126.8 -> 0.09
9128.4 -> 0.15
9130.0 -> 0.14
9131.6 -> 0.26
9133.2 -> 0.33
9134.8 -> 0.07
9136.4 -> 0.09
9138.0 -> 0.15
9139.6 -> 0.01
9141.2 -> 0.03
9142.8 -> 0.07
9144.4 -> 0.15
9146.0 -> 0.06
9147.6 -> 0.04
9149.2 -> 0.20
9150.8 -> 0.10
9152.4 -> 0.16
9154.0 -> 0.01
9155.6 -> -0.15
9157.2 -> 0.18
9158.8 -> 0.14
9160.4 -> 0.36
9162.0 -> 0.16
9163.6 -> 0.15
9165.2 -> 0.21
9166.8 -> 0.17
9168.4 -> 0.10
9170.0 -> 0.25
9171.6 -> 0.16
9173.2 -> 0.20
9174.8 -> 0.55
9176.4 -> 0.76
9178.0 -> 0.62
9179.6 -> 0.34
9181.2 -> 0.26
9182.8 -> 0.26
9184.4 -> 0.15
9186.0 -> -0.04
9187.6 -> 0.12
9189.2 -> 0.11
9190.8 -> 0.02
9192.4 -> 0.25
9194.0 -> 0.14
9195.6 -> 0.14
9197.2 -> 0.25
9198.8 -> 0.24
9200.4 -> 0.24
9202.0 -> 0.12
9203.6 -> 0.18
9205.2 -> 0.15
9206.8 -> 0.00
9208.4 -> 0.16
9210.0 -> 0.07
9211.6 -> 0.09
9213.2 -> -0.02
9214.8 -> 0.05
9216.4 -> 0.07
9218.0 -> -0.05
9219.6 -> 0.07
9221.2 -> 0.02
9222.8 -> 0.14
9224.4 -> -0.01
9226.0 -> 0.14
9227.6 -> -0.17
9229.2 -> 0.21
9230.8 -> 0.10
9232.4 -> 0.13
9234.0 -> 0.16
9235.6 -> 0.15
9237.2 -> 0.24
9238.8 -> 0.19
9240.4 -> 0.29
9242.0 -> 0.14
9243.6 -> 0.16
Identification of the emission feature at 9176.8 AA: H-beta 4861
